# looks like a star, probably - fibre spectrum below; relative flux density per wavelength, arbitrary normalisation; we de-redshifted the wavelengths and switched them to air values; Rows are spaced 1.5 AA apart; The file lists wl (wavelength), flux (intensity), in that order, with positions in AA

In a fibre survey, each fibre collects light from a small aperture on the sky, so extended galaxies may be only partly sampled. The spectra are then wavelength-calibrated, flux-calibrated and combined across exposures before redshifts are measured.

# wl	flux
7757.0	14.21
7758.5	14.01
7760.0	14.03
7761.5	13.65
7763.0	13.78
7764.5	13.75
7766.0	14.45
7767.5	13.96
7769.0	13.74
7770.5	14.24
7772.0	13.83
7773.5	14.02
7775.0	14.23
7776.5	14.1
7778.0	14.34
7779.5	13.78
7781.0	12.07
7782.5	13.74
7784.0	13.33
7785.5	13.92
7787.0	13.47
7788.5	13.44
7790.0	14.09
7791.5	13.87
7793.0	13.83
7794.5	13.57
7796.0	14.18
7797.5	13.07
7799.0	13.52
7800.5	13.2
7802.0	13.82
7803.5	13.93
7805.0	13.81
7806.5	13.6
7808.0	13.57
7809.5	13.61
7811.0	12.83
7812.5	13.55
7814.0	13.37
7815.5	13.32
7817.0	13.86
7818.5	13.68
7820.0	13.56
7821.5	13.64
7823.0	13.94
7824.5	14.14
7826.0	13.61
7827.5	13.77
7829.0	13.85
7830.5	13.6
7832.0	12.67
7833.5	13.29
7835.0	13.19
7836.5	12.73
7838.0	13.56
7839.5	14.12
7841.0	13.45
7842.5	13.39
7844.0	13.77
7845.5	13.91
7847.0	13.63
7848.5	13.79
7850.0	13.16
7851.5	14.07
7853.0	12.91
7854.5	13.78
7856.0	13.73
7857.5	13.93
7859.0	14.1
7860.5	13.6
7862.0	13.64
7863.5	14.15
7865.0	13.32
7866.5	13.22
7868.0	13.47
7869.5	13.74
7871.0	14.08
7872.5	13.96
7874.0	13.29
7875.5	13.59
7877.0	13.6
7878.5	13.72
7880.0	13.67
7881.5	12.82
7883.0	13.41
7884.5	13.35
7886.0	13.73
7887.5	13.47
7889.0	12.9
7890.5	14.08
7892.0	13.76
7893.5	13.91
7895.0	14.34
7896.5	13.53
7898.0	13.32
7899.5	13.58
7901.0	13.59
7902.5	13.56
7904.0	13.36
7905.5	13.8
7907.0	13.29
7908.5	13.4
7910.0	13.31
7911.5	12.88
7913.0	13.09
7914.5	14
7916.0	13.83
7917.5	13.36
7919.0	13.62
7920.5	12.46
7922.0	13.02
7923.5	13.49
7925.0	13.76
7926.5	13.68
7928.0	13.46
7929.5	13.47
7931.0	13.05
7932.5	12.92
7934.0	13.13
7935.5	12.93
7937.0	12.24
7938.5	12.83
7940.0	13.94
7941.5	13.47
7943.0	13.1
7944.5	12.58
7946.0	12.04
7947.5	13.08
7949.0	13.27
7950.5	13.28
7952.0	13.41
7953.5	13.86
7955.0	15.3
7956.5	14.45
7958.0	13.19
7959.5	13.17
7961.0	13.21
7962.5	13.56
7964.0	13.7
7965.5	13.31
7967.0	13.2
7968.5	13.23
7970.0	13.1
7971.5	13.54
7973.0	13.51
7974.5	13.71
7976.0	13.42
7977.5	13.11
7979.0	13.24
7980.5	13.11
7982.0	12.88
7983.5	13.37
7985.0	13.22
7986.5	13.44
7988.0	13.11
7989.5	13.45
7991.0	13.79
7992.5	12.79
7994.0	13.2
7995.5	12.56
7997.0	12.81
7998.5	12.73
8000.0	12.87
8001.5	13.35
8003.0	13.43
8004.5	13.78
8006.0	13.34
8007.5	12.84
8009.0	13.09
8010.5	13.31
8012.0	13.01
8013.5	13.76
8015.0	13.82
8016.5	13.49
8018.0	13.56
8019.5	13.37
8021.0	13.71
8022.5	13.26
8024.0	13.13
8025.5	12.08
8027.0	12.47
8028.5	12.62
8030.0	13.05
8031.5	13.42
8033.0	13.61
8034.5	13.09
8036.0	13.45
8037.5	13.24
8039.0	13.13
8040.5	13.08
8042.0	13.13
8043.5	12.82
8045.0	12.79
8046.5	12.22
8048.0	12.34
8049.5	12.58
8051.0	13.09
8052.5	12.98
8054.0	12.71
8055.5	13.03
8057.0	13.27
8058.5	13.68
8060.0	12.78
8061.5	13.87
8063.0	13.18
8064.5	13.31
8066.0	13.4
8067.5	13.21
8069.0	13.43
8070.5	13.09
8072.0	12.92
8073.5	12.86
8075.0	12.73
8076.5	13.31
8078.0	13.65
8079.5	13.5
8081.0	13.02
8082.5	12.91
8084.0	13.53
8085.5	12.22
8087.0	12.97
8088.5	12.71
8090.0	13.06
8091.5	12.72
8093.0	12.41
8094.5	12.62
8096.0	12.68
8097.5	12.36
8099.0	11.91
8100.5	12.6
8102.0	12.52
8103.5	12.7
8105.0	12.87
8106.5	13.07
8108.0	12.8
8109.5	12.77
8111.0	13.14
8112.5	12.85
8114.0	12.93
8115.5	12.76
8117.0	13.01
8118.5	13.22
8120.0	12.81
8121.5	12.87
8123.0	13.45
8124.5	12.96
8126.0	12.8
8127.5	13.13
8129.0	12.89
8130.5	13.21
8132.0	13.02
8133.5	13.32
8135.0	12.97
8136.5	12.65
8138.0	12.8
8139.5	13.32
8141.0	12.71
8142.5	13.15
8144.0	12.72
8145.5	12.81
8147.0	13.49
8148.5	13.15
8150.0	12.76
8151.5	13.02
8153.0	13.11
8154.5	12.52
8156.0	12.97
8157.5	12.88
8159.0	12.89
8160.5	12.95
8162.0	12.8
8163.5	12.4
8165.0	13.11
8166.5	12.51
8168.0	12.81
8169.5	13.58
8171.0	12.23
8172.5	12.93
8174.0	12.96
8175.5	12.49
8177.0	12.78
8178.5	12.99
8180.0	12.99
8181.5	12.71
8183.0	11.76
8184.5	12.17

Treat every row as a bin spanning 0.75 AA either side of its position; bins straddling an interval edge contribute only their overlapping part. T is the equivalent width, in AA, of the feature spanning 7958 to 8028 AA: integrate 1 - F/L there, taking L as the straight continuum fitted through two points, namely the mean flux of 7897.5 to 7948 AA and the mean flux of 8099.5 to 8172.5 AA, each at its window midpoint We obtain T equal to -0.52 AA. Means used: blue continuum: 13.3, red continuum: 12.9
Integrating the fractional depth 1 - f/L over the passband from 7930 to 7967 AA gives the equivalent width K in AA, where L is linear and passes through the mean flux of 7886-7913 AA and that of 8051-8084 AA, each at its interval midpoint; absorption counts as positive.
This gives 0.4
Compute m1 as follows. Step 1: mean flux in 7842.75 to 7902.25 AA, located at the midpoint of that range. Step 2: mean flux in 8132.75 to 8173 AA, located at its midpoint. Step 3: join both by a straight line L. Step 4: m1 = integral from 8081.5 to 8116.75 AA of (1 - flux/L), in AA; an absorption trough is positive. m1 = 0.8 AA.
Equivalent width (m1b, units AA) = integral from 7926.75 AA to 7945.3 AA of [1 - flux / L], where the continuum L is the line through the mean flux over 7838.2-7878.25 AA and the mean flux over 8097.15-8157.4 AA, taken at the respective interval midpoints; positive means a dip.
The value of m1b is 0.5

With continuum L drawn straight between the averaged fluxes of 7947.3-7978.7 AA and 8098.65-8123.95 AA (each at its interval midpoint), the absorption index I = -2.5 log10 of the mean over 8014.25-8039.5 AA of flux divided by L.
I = 0.002 mag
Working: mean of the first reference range 13.5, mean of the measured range 13.2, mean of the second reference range 12.9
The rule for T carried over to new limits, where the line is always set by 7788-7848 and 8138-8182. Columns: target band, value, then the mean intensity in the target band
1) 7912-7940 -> 0.2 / 13.3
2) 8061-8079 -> -0.2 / 13.2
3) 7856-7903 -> -0.6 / 13.6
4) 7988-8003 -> 0.2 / 13.1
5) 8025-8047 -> 0.3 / 13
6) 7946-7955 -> -0.1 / 13.4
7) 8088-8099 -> 0.4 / 12.6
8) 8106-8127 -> 0.0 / 13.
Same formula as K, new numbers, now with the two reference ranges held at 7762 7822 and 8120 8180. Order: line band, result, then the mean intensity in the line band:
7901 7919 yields 0.0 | 13.5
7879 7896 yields -0.1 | 13.6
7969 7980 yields -0.1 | 13.4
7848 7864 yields -0.2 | 13.7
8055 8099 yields 0.2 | 13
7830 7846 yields 0.2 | 13.4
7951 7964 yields -0.4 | 13.8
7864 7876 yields -0.1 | 13.6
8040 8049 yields 0.3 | 12.7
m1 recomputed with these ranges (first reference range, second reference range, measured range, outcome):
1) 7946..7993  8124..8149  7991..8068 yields 0.80 AA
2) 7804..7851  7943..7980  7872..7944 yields 0.21 AA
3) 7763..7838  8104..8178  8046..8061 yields 0.25 AA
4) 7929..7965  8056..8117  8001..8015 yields -0.21 AA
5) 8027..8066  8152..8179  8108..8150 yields -0.30 AA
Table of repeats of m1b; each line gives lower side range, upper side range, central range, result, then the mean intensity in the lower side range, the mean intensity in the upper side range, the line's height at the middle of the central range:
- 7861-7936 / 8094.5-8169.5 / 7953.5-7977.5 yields -0.46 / 13.5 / 12.9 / 13.3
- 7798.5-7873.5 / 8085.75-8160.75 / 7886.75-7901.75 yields -0.22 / 13.6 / 12.9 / 13.5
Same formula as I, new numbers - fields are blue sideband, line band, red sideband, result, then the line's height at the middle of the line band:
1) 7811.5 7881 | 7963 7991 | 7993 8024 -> 0.00 mag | 13.3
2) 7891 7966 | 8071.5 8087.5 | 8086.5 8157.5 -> -0.01 mag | 13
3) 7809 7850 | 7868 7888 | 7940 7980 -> -0.01 mag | 13.5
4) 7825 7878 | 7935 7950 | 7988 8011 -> 0.03 mag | 13.3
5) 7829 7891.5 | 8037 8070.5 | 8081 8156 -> 0.00 mag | 13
